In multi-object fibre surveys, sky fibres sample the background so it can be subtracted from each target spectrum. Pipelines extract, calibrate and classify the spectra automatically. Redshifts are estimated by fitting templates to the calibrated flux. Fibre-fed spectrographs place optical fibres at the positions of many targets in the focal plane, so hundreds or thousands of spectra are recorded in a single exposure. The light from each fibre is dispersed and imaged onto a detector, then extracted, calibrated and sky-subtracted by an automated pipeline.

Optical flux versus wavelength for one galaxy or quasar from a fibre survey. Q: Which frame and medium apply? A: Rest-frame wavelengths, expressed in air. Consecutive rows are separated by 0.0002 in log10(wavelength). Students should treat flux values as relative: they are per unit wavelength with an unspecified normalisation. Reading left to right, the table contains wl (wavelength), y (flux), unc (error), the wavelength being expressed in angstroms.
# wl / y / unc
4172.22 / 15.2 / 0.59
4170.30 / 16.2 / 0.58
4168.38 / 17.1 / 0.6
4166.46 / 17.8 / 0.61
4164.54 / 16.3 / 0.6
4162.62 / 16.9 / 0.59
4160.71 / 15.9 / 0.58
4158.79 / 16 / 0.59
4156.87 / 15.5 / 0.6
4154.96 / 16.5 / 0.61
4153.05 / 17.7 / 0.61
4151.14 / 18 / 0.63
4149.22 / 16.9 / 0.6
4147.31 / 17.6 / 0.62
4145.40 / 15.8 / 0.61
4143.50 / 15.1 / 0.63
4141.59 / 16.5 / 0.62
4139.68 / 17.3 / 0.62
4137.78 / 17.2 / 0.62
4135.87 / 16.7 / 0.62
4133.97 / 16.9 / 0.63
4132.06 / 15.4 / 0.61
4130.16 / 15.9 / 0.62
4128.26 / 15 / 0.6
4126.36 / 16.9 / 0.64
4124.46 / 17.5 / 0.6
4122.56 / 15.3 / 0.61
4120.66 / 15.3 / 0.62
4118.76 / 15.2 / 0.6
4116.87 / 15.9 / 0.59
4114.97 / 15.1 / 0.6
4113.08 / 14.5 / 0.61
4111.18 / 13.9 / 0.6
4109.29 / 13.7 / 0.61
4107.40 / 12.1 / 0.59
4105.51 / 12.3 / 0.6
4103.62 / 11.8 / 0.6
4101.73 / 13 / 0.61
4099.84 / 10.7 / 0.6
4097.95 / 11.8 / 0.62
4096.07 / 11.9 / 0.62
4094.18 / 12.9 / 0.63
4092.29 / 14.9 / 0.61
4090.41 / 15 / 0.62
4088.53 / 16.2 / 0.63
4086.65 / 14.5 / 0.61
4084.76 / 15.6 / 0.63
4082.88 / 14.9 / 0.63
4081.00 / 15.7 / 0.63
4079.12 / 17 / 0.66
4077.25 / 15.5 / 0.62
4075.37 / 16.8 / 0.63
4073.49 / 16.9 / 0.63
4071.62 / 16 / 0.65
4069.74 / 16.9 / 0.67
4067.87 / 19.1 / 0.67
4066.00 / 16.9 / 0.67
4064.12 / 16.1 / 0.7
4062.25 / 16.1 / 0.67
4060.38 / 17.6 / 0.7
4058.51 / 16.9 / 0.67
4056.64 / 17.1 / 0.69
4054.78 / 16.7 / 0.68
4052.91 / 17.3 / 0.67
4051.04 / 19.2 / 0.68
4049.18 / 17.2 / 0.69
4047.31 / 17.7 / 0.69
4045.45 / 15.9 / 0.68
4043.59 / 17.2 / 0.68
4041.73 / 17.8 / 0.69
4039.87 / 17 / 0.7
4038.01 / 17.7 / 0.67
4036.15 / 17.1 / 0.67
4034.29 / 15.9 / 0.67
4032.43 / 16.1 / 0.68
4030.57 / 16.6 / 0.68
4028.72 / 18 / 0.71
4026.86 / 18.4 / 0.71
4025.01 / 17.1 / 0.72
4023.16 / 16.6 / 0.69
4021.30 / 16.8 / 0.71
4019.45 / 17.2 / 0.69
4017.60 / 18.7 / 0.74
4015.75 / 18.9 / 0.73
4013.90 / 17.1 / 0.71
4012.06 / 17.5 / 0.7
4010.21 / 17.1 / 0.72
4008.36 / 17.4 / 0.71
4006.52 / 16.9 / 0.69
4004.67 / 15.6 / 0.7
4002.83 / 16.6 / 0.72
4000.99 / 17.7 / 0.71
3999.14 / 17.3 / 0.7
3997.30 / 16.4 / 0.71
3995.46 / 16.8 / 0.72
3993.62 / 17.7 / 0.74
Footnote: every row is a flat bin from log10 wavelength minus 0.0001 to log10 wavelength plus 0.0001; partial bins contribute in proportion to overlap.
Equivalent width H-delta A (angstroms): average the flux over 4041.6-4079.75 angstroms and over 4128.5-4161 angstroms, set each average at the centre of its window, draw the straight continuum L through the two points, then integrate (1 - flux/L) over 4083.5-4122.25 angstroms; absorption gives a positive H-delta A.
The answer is 6.74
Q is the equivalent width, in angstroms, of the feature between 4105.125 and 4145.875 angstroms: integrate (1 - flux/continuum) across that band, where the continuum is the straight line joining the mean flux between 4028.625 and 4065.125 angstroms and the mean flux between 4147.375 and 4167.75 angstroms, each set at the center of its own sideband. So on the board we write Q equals 3.3 angstroms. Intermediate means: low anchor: 17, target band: 15.5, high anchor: 16.8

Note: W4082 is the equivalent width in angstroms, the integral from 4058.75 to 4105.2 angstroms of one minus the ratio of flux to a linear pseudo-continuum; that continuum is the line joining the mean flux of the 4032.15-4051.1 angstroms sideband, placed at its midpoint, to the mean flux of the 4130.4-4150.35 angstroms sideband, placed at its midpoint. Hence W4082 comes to 4.8 angstroms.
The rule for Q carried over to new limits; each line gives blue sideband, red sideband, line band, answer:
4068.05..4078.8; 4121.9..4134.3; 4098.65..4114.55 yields 3.4 angstroms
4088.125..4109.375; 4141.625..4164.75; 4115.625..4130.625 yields -1.4 angstroms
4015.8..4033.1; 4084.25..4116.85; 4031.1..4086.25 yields -4.1 angstroms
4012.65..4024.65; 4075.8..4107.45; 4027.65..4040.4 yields -0.1 angstroms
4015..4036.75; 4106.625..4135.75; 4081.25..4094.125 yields 0.8 angstroms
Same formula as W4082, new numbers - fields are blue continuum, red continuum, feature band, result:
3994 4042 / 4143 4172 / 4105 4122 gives 2.5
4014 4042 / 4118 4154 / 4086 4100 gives 2.6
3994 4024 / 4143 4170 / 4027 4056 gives -0.2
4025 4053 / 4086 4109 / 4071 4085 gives -1.5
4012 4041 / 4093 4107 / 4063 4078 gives -2.7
